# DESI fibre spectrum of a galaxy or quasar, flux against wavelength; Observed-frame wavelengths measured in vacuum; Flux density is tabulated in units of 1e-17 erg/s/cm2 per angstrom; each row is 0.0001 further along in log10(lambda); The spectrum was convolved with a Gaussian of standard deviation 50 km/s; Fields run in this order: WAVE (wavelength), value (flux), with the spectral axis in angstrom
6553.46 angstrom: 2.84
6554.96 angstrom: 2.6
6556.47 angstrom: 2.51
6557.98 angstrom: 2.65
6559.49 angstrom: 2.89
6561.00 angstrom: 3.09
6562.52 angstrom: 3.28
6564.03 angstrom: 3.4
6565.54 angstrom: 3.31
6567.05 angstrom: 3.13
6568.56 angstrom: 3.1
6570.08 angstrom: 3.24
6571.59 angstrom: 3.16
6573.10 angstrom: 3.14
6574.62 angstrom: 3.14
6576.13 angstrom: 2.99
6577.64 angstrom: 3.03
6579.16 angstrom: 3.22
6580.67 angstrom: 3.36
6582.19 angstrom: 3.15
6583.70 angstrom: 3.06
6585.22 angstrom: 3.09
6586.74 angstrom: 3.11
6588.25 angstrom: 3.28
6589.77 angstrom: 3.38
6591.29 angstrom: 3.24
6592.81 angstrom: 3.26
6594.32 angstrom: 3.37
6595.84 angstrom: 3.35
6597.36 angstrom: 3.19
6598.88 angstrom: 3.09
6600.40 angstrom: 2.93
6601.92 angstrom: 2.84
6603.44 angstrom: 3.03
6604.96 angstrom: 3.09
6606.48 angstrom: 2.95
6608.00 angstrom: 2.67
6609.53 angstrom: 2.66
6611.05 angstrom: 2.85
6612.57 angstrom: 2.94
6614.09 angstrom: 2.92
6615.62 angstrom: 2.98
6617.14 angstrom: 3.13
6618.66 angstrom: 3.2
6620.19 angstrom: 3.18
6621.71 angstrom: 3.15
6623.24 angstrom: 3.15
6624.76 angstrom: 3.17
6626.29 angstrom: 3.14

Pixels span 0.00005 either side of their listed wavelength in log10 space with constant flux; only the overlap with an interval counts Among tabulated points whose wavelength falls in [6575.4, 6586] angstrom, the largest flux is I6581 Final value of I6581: 3.36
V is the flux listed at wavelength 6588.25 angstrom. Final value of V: 3.28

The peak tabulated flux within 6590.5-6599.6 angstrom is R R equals 3.37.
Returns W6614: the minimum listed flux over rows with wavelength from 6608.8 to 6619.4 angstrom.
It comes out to 2.66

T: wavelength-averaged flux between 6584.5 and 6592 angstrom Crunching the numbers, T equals 3.22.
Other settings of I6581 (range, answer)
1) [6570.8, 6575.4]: 3.16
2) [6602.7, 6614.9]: 3.09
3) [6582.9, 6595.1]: 3.38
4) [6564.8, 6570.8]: 3.31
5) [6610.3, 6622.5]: 3.2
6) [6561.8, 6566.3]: 3.4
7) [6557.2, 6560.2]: 2.89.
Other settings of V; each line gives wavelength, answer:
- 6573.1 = 3.14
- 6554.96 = 2.6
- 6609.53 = 2.66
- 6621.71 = 3.15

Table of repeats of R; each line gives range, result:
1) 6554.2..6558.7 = 2.65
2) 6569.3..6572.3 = 3.24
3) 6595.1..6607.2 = 3.35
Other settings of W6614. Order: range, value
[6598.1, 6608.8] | 2.67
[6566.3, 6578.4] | 2.99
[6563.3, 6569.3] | 3.1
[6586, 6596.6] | 3.11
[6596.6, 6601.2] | 2.93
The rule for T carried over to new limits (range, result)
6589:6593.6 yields 3.29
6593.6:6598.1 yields 3.3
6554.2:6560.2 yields 2.67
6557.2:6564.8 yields 3.06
